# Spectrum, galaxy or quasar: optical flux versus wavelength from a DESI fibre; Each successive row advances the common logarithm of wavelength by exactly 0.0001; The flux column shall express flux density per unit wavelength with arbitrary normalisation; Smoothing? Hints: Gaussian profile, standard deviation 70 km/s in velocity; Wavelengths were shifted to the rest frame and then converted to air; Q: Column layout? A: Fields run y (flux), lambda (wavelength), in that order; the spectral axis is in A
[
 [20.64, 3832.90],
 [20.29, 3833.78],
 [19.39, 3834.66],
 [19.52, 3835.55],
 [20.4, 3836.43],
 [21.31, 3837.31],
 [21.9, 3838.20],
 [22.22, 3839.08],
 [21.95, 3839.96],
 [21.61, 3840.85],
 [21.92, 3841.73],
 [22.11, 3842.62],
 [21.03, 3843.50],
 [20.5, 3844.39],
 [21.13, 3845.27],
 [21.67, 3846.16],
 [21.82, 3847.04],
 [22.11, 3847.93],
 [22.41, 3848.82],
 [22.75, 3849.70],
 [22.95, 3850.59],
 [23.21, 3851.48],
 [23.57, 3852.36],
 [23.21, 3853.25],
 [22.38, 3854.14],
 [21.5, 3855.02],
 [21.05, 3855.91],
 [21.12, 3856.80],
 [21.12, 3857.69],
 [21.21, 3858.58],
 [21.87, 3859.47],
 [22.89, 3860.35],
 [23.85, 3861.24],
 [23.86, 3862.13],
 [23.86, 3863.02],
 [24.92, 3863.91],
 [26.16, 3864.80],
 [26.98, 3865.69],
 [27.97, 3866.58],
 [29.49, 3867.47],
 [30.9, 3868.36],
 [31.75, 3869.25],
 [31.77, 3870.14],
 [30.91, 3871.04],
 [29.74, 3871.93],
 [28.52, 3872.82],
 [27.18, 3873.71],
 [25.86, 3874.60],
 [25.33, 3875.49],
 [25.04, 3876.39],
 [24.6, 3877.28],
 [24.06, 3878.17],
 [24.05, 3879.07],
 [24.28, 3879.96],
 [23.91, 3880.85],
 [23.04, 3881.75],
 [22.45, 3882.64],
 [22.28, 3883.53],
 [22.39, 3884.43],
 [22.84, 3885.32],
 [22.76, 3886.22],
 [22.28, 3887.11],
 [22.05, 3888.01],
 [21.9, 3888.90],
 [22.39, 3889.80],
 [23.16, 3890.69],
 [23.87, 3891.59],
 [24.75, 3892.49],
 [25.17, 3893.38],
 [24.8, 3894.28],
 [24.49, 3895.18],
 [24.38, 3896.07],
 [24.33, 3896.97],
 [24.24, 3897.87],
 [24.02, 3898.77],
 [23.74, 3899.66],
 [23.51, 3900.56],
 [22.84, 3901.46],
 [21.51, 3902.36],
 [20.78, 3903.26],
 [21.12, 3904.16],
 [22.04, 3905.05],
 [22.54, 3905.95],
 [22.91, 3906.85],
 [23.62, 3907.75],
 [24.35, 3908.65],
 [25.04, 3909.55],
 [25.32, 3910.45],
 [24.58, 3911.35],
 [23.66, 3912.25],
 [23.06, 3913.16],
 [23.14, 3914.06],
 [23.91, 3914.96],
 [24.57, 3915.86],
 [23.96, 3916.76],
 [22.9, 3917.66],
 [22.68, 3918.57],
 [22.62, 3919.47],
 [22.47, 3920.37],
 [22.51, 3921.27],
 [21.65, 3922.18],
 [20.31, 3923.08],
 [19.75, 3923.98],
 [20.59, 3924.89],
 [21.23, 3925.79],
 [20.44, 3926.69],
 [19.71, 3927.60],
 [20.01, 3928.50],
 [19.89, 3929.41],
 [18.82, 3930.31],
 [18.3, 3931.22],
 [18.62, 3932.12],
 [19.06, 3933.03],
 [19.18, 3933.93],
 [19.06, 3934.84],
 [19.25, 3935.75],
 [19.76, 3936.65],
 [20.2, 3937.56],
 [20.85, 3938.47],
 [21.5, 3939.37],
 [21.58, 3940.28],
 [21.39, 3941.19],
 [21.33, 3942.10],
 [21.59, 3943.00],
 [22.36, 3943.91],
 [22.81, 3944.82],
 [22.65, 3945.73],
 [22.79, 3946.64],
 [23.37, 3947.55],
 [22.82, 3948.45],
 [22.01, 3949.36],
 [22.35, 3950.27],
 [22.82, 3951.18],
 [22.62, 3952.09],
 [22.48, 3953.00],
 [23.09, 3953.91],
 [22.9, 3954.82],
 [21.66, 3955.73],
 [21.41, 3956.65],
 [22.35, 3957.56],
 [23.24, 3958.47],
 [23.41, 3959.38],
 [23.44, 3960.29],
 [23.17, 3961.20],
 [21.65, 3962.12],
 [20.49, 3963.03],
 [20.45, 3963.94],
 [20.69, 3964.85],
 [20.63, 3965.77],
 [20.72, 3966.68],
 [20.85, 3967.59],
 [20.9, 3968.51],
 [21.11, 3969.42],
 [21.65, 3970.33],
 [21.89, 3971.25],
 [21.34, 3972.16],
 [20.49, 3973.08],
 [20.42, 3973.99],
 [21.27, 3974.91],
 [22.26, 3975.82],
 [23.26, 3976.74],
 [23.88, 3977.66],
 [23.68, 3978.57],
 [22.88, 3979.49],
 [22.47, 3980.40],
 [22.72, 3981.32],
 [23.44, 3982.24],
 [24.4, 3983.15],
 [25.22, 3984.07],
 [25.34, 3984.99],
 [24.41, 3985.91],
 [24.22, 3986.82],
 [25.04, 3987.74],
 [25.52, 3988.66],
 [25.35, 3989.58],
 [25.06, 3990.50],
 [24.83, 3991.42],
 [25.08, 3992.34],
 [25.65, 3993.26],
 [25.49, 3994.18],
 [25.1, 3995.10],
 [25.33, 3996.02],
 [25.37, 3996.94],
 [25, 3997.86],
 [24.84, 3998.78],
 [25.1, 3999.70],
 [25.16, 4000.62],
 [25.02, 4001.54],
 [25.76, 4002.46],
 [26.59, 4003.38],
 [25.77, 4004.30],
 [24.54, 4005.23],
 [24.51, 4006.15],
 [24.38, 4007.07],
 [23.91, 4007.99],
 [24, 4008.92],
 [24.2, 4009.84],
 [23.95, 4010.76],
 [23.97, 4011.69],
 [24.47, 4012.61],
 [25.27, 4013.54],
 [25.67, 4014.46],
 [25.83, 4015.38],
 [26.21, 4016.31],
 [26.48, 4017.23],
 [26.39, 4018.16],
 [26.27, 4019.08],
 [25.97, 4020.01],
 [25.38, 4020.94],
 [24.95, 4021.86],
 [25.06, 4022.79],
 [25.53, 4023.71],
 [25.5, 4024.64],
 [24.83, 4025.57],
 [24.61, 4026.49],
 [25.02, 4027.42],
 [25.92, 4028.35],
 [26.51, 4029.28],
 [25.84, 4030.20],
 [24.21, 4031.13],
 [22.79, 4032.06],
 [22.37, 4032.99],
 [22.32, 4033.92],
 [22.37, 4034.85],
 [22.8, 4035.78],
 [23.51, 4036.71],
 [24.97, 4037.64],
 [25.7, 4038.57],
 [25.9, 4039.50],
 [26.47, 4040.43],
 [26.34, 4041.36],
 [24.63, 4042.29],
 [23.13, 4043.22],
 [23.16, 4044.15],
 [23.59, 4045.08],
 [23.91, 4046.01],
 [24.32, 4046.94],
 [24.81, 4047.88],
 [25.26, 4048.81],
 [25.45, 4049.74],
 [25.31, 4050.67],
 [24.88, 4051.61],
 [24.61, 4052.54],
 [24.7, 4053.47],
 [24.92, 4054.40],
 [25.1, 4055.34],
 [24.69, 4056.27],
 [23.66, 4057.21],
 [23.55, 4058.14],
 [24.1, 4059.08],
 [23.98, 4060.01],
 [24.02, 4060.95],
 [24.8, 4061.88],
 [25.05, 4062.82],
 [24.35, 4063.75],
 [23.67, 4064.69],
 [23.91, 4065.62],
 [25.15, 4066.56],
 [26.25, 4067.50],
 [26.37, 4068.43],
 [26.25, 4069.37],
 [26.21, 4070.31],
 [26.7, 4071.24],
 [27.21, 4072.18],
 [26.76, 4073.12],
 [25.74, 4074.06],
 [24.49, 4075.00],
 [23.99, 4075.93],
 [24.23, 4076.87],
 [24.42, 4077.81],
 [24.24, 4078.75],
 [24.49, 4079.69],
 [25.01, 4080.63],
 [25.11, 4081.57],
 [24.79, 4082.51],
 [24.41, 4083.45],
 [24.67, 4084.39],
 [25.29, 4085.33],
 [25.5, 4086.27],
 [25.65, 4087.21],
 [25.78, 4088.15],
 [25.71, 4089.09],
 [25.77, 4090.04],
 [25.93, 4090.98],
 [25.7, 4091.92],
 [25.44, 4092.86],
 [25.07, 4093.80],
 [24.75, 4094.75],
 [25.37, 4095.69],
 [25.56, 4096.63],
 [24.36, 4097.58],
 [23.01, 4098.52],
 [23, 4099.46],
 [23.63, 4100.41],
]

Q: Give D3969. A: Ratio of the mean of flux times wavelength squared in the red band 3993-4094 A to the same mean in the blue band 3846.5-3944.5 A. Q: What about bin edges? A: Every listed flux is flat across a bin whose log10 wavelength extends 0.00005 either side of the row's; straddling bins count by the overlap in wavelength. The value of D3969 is 1.2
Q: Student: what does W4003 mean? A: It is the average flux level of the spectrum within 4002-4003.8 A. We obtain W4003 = 26.2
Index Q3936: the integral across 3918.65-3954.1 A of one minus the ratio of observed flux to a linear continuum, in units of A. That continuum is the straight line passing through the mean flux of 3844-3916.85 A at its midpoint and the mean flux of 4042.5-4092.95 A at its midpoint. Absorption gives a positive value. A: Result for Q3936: 4.6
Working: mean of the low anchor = 24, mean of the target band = 21.1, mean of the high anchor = 24.9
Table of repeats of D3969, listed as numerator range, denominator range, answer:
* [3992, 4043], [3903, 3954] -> 1.20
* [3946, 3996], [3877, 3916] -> 1.02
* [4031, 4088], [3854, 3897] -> 1.10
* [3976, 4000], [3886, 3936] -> 1.14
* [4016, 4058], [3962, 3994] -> 1.12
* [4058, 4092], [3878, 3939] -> 1.22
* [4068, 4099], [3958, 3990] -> 1.18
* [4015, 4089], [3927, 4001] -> 1.16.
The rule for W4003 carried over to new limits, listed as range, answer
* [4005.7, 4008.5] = 24.2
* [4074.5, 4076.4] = 24.3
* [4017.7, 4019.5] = 26.4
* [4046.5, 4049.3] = 24.8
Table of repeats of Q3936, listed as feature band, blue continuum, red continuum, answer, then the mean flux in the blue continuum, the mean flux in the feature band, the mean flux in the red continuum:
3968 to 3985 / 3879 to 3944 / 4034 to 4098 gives 0.6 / 22.3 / 22.5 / 24.9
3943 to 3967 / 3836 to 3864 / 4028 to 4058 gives 1.2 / 22.1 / 22.2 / 24.5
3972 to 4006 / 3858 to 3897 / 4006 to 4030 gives 1.2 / 25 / 24.3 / 25.2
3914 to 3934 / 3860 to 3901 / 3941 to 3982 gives 2.0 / 25.1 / 21.1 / 22.1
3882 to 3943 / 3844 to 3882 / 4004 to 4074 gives 6.2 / 24.6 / 22.2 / 24.9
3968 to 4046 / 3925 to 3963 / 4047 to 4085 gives -3.9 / 21.4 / 24.4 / 24.9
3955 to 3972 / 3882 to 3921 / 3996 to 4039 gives 1.7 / 23.3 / 21.7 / 24.9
